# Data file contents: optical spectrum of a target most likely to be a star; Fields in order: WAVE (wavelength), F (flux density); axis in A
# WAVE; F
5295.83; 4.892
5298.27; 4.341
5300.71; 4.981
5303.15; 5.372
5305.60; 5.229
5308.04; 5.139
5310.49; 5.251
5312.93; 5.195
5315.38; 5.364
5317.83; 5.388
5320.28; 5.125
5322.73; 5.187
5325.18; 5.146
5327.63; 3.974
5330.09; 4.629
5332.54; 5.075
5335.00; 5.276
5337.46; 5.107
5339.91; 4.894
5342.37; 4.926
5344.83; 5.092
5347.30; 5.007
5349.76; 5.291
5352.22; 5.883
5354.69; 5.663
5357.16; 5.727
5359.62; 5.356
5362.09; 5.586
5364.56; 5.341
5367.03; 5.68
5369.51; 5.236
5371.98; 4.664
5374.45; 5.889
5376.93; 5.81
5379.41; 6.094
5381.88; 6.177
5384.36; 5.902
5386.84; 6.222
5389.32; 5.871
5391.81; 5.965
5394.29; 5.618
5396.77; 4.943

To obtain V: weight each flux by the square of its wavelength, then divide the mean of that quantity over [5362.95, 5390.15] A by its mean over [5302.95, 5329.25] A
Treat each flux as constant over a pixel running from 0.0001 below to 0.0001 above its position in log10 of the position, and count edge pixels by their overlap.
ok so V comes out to 1.1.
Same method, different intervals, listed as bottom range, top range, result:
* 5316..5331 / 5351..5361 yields 1.16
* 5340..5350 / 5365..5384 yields 1.13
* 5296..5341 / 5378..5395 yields 1.22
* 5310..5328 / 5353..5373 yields 1.08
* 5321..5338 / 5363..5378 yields 1.12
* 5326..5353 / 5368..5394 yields 1.17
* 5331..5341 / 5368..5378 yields 1.08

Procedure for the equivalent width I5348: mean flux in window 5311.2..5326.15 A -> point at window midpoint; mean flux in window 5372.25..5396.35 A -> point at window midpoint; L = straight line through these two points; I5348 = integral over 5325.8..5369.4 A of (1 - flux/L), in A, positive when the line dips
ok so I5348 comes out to 2.47 A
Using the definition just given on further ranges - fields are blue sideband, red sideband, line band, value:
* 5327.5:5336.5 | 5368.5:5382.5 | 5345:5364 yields -0.8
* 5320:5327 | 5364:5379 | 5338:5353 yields 0.3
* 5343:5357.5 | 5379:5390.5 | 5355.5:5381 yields 0.9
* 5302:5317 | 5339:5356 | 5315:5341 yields 1.3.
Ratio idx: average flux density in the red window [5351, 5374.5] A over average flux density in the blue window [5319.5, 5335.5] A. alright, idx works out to 1.1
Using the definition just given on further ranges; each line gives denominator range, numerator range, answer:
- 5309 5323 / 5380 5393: 1.15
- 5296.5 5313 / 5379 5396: 1.18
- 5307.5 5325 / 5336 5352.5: 0.98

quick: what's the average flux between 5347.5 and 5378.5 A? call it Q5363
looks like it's 5.5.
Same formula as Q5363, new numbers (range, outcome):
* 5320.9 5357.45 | 5.11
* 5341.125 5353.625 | 5.24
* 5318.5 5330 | 4.86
